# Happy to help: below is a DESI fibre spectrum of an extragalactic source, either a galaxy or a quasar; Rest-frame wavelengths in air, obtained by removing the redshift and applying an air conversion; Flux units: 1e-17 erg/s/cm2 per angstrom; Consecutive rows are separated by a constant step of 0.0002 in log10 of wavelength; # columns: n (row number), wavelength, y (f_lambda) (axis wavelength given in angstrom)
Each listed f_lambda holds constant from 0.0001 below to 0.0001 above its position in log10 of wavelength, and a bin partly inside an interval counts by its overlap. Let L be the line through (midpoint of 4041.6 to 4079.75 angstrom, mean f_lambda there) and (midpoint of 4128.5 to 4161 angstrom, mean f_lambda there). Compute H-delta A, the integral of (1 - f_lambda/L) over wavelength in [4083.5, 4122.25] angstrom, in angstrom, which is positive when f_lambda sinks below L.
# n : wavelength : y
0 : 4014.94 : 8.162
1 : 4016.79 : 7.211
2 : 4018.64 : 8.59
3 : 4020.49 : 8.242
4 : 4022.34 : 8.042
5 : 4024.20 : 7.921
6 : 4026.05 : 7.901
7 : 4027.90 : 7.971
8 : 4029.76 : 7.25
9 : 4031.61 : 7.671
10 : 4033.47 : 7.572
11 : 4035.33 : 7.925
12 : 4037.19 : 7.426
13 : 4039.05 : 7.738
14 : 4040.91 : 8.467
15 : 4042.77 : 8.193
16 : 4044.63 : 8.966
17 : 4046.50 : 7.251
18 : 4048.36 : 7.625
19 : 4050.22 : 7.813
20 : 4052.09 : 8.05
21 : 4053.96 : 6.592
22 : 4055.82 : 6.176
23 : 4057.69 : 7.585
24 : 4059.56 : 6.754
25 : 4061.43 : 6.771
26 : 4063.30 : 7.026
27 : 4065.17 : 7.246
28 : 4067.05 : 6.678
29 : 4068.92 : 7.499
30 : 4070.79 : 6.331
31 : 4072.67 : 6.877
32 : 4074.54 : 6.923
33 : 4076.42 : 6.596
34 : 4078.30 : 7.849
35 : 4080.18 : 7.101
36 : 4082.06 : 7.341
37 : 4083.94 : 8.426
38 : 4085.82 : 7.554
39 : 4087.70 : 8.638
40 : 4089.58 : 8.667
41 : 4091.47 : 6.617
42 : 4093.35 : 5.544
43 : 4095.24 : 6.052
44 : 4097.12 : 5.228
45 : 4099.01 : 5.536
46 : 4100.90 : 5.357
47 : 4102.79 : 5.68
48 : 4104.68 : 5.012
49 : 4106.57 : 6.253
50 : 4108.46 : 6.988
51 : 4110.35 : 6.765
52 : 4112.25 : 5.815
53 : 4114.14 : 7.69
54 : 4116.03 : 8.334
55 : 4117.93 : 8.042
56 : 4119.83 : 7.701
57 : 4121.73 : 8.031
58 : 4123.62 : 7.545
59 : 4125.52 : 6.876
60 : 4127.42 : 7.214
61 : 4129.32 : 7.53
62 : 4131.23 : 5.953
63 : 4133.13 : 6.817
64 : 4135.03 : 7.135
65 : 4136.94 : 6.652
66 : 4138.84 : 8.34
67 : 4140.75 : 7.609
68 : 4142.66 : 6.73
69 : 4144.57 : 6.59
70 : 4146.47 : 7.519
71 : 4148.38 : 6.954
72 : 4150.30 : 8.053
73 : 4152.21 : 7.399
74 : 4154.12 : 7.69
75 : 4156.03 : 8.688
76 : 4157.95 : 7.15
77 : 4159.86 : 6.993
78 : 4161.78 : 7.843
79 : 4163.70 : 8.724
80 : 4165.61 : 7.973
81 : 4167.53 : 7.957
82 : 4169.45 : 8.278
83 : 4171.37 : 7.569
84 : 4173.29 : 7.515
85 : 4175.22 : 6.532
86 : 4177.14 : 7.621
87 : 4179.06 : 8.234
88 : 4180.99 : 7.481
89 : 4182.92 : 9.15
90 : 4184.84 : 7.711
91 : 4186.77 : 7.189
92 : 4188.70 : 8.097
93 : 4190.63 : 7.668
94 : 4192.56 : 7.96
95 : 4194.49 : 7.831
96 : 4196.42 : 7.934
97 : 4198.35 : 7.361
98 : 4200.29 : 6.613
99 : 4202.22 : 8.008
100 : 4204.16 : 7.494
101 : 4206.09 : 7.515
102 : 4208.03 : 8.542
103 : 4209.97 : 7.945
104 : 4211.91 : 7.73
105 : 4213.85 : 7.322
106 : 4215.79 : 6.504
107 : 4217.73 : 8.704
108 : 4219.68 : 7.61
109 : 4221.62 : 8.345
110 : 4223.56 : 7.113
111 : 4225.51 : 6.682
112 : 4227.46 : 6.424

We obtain 2.4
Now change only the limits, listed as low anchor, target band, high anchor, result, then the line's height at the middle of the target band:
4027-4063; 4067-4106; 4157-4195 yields 4.6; 7.63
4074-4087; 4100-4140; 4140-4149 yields 1.5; 7.21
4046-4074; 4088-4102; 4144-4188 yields 2.0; 7.29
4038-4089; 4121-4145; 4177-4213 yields 1.4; 7.62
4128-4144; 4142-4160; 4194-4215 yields -0.5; 7.21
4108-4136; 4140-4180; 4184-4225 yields -0.9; 7.43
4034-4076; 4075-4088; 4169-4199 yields -0.2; 7.43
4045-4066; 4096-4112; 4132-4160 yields 3.2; 7.29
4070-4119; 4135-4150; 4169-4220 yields 0.0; 7.24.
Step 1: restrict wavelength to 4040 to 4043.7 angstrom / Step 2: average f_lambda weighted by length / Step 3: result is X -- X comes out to 8.34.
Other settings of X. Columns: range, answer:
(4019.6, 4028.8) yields 8.02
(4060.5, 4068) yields 6.93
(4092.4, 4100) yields 5.59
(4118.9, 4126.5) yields 7.54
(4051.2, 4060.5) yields 7.03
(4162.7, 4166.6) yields 8.35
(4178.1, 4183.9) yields 8.29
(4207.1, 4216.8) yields 7.61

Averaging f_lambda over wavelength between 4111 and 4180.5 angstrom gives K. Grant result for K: 7.48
